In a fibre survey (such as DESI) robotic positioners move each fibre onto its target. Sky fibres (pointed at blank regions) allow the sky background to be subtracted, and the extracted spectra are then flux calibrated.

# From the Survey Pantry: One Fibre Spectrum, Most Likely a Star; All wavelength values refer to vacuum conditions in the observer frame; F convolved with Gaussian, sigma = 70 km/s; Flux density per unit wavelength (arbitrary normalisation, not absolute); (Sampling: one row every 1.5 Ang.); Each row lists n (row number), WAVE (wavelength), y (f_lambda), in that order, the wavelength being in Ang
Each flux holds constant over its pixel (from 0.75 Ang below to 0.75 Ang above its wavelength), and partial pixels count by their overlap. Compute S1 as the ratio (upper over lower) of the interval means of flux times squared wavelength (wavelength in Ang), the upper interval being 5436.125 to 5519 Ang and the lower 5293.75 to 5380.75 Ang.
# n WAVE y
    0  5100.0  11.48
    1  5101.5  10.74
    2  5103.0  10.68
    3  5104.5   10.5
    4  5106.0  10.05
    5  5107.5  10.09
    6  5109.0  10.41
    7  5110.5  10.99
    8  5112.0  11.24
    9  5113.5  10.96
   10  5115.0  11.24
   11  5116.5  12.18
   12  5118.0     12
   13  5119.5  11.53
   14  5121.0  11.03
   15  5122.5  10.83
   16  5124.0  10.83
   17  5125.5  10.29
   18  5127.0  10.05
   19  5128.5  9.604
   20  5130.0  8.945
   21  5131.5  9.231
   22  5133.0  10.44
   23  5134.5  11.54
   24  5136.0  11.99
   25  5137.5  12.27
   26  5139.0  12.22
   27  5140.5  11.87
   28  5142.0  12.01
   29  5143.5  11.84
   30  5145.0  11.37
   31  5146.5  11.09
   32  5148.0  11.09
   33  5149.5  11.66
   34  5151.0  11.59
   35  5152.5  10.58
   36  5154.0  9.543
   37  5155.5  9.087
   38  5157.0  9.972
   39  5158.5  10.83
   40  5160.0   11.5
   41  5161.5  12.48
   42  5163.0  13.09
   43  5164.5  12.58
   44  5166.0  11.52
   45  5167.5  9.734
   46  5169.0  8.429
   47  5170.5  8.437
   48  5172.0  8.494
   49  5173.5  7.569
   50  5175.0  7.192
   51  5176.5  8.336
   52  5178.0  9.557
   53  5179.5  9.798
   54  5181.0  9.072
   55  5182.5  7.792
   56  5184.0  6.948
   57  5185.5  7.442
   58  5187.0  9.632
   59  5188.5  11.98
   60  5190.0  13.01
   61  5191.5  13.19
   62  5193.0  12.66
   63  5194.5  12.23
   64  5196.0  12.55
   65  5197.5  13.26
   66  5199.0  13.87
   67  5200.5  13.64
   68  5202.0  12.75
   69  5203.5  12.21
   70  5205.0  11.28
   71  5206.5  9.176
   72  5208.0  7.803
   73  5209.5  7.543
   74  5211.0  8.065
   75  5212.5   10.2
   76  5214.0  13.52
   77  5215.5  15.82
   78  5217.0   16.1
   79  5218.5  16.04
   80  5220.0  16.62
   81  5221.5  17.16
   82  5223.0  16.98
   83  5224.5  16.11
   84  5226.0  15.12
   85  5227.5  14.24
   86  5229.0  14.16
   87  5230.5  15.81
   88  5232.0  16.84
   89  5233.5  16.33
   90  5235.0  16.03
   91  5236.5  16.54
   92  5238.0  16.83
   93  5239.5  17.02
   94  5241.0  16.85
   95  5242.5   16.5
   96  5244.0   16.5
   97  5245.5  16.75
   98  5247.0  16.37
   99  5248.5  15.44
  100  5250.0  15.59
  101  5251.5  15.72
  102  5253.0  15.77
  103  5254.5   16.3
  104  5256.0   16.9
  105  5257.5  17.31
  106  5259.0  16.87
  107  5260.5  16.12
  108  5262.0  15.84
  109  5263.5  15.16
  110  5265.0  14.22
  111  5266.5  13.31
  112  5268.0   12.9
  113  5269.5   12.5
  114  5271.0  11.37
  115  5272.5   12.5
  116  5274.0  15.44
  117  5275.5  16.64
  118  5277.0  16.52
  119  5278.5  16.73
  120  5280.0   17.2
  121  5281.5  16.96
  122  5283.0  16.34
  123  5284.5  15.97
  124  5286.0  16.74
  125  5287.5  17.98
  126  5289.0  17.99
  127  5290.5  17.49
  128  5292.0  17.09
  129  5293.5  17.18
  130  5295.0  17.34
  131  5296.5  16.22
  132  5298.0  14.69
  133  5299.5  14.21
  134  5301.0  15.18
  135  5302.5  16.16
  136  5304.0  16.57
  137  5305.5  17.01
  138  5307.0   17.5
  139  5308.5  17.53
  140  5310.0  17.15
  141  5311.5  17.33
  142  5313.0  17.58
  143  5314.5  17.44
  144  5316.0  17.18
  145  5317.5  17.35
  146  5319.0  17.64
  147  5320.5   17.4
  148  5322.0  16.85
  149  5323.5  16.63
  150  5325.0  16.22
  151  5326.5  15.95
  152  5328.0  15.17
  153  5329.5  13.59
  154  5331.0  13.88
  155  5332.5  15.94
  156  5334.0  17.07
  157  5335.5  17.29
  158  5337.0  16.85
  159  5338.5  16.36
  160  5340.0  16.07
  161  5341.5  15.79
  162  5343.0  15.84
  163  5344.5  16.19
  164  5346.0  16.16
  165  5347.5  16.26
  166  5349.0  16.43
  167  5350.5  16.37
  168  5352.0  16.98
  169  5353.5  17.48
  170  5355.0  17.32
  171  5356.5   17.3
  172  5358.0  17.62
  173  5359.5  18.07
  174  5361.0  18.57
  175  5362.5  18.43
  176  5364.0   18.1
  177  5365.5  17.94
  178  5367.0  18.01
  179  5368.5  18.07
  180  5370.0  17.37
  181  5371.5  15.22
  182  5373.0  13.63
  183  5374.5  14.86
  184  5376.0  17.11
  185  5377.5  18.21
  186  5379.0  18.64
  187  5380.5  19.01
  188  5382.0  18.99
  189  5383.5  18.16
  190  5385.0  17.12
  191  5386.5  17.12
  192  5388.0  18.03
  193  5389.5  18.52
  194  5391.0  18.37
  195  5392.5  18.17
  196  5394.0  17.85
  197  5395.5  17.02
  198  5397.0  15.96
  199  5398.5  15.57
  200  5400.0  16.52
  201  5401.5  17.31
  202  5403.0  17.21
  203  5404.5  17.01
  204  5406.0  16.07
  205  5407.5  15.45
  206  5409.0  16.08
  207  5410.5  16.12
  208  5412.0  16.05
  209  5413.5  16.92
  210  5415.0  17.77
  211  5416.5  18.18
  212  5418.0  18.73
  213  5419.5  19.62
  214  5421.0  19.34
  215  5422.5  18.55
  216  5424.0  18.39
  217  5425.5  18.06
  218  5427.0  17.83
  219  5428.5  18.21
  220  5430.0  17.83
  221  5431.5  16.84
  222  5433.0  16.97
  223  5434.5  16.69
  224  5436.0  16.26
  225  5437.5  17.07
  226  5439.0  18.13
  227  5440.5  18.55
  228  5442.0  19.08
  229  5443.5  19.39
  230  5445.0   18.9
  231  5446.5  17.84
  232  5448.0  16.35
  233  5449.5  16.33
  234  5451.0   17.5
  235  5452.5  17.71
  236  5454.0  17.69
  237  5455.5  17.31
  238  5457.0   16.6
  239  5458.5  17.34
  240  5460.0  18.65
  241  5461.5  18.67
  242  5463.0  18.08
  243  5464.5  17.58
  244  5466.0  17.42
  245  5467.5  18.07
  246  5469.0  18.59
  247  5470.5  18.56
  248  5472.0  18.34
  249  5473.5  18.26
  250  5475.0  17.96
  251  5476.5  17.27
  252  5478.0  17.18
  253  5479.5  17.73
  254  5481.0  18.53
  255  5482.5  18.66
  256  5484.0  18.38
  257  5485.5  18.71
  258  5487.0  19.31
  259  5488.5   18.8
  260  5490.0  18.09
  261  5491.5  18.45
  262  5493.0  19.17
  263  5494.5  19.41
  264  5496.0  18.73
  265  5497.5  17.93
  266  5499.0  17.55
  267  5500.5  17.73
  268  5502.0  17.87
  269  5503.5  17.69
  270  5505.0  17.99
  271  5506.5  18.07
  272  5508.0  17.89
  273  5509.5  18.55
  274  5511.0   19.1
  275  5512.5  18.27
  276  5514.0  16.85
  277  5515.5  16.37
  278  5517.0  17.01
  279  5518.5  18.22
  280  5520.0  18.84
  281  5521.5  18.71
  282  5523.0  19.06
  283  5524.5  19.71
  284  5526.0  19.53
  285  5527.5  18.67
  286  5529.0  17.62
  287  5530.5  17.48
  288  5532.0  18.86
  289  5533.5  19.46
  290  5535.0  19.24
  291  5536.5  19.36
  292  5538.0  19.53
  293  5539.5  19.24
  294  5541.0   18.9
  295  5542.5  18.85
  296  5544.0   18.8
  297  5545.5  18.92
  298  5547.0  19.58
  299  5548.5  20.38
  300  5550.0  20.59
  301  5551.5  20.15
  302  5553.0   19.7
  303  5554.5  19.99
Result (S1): 1.13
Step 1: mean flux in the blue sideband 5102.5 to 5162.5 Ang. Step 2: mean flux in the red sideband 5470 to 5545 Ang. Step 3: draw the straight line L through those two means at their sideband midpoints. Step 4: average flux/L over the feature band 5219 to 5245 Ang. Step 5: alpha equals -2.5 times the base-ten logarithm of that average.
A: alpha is -0.25 mag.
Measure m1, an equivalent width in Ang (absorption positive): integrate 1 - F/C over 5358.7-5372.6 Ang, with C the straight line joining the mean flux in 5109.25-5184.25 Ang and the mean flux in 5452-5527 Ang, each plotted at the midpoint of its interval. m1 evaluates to -2.0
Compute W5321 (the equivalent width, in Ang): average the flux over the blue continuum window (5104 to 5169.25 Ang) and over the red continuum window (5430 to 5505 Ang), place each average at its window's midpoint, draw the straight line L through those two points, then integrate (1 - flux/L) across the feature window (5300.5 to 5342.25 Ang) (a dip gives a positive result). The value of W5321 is -4.7 Ang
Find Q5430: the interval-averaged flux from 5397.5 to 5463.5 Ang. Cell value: 17.5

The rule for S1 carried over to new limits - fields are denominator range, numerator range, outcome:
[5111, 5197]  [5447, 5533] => 1.93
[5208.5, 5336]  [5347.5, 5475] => 1.17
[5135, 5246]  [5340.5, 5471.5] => 1.54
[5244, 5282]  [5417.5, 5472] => 1.24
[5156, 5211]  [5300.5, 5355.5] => 1.67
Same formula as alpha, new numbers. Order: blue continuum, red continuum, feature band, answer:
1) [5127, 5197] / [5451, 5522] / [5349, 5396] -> -0.139 mag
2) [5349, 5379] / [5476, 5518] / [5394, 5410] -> 0.063 mag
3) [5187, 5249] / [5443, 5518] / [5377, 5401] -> -0.066 mag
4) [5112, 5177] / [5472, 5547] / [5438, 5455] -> -0.052 mag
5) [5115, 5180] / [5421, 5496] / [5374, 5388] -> -0.102 mag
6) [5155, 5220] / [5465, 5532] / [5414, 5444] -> -0.091 mag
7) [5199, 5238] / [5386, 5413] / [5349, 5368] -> -0.090 mag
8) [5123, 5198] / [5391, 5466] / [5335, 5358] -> -0.083 mag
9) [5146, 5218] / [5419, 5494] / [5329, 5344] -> -0.075 mag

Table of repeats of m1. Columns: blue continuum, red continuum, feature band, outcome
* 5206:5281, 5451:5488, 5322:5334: 0.44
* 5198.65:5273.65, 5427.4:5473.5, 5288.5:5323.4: -2.71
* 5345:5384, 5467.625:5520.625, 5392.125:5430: 0.56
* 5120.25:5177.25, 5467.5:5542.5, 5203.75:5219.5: 0.40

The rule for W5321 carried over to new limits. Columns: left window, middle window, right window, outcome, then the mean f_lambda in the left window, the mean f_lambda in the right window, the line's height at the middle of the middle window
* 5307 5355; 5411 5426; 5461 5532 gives -0.6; 16.5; 18.2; 17.4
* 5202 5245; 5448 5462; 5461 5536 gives 0.2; 14.4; 18.3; 17.7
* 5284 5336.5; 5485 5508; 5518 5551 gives 0.4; 16.6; 19.1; 18.7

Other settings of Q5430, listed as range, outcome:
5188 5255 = 14.3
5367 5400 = 17.3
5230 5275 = 15.6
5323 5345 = 15.9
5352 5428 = 17.5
